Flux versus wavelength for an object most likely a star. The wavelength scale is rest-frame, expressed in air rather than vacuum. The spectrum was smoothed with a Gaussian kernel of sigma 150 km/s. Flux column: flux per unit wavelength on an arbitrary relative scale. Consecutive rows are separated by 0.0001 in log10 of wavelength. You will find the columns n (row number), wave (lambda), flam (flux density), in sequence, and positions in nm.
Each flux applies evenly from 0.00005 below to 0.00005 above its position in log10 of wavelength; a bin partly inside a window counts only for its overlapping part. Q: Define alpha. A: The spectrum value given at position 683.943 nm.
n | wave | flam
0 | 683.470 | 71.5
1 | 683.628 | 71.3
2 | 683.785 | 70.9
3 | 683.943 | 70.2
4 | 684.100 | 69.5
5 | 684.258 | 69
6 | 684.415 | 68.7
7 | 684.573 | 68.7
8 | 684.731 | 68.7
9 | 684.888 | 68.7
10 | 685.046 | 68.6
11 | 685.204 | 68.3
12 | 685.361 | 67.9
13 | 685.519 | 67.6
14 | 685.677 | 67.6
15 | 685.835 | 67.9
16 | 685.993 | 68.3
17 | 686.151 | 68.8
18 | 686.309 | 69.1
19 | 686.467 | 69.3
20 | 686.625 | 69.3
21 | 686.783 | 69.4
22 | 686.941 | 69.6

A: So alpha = 70.2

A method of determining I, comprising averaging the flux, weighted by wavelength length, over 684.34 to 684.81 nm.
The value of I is 68.7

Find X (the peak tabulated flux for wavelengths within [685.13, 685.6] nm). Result 68.3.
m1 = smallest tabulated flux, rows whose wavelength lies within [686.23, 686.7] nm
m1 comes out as 69.1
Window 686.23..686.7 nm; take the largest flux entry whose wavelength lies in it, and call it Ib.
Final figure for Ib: 69.3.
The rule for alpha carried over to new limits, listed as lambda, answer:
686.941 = 69.6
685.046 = 68.6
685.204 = 68.3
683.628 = 71.3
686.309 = 69.1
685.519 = 67.6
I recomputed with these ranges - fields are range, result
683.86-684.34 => 69.6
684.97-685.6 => 68.1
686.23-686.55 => 69.2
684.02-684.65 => 69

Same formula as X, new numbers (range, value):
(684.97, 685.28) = 68.6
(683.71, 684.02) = 70.9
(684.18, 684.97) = 69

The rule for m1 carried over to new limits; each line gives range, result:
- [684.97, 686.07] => 67.6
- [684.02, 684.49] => 68.7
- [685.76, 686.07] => 67.9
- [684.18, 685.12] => 68.6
